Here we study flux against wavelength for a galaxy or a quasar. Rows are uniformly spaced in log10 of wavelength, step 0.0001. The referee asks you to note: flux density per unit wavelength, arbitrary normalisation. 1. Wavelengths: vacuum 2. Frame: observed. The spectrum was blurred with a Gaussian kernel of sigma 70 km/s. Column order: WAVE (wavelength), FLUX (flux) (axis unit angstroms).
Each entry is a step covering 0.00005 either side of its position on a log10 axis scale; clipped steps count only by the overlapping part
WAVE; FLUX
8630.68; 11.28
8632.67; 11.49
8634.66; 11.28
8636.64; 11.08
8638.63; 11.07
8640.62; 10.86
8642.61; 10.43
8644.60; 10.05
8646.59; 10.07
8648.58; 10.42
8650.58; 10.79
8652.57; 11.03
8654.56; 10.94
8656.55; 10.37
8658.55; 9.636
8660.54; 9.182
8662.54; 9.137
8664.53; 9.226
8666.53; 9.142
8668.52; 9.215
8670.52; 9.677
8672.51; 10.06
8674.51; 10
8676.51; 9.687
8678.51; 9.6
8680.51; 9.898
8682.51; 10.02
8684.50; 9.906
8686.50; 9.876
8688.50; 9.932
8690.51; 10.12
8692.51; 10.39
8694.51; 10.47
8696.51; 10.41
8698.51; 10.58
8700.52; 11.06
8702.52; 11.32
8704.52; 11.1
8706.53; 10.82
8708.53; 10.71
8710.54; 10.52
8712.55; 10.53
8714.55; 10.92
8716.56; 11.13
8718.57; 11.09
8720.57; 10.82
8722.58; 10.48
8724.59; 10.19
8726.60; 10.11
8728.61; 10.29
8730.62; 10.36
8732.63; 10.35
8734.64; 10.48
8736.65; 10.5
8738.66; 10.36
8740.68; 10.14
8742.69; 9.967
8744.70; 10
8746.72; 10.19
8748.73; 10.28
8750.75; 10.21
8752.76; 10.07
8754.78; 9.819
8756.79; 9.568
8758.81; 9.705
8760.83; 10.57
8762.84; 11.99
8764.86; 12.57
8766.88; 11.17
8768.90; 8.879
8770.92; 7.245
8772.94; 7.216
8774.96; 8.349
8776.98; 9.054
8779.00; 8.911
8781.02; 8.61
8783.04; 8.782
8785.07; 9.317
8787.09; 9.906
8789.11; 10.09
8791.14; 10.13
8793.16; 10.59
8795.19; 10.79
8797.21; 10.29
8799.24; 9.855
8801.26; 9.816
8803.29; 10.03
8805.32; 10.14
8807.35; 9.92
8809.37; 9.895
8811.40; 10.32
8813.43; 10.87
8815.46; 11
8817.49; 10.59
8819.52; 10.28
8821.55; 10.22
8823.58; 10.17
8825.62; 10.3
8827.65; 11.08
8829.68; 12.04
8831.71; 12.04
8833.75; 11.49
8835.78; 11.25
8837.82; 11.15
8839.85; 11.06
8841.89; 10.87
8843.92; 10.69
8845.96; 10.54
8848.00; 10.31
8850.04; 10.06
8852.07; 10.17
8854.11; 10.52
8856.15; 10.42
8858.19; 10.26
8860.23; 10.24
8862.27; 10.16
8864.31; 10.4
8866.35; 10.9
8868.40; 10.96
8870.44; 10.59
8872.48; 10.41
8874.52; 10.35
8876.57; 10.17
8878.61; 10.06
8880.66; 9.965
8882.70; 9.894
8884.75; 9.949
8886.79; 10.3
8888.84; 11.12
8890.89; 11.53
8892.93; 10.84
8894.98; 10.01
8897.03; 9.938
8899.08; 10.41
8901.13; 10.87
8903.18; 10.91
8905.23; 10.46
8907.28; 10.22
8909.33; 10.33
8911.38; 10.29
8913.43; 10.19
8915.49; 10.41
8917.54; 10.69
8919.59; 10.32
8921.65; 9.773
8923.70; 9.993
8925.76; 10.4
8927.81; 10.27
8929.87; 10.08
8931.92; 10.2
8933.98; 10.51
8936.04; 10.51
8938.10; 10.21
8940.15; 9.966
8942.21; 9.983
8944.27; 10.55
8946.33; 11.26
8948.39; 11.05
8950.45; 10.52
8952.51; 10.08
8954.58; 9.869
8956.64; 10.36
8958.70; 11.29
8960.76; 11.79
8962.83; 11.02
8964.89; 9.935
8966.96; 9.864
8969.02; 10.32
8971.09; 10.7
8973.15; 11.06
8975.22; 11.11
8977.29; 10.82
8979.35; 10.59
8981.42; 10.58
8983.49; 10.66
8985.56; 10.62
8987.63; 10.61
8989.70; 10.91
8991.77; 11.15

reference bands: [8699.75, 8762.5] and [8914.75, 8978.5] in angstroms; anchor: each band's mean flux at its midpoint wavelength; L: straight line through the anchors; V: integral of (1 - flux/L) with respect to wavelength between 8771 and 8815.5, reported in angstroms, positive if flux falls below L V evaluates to 3.5 angstroms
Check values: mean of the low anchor 10.5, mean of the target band 9.64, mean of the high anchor 10.5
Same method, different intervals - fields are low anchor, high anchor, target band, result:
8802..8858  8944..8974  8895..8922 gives 0.68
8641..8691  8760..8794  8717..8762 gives -2.55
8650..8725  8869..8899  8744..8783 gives 2.37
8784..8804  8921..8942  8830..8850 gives -1.81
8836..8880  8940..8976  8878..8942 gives 1.30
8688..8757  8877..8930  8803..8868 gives -1.40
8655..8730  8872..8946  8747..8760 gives 0.36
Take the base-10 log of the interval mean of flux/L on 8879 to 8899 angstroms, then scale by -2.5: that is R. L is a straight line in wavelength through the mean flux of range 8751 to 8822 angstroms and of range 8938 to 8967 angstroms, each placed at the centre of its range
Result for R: -0.008 mag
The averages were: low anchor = 9.9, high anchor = 10.5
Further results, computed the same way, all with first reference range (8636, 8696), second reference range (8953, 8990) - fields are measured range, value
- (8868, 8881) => 0.013 mag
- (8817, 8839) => -0.060 mag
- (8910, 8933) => 0.033 mag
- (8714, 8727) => -0.054 mag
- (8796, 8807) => 0.032 mag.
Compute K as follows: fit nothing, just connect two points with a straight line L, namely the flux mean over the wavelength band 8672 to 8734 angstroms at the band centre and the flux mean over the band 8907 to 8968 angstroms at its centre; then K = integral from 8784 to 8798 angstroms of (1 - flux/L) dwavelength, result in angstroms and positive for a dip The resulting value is 0.35 angstroms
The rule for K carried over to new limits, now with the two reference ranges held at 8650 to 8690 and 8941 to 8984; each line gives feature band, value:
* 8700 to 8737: -2.5 angstroms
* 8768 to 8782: 2.5 angstroms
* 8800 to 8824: -0.1 angstroms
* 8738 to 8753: -0.1 angstroms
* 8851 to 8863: 0.1 angstroms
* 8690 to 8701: -0.6 angstroms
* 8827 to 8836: -1.2 angstroms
